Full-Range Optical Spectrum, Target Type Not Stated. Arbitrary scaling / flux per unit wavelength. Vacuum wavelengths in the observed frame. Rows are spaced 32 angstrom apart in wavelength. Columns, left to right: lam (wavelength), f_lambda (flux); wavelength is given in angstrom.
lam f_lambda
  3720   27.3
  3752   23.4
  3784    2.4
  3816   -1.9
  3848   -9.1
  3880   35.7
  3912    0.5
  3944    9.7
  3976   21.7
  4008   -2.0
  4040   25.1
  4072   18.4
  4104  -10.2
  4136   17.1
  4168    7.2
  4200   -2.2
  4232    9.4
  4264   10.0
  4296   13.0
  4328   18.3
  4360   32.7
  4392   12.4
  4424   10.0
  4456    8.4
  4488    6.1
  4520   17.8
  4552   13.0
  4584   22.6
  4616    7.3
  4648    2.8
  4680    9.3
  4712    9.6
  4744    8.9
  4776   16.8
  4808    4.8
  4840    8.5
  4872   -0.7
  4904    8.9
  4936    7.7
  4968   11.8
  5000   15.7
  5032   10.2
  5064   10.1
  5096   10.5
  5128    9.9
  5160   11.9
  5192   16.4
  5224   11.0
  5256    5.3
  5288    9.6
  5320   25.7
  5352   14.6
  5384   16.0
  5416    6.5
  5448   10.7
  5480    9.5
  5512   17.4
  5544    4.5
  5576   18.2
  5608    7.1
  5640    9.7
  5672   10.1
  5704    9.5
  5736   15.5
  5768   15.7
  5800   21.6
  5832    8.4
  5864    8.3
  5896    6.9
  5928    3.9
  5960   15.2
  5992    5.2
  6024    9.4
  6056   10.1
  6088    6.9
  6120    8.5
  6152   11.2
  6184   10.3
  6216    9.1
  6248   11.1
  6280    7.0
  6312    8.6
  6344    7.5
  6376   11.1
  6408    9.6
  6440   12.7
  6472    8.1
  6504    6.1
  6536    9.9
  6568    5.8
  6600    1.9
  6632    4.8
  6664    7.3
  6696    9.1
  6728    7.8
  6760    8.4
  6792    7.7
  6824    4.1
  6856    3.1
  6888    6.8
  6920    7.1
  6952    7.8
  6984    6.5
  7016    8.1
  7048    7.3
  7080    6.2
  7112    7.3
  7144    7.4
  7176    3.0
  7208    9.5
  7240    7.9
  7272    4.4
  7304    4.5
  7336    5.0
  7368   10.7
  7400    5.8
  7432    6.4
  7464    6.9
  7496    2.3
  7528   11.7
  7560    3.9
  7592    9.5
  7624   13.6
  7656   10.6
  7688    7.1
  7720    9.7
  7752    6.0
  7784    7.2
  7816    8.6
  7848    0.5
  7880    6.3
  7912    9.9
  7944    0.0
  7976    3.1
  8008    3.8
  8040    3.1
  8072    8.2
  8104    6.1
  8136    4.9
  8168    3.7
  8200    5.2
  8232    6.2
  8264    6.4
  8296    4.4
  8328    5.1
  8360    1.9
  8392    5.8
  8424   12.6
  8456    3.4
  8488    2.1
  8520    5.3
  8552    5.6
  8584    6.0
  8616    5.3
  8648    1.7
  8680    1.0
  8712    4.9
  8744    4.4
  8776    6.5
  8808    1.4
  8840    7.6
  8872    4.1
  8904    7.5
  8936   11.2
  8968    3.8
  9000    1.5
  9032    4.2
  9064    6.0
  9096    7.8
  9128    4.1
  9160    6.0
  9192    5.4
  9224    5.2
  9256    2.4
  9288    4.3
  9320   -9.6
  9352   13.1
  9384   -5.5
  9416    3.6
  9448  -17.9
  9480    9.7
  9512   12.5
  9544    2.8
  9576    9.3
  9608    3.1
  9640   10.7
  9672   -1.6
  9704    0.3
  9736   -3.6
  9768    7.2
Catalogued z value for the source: 0.283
